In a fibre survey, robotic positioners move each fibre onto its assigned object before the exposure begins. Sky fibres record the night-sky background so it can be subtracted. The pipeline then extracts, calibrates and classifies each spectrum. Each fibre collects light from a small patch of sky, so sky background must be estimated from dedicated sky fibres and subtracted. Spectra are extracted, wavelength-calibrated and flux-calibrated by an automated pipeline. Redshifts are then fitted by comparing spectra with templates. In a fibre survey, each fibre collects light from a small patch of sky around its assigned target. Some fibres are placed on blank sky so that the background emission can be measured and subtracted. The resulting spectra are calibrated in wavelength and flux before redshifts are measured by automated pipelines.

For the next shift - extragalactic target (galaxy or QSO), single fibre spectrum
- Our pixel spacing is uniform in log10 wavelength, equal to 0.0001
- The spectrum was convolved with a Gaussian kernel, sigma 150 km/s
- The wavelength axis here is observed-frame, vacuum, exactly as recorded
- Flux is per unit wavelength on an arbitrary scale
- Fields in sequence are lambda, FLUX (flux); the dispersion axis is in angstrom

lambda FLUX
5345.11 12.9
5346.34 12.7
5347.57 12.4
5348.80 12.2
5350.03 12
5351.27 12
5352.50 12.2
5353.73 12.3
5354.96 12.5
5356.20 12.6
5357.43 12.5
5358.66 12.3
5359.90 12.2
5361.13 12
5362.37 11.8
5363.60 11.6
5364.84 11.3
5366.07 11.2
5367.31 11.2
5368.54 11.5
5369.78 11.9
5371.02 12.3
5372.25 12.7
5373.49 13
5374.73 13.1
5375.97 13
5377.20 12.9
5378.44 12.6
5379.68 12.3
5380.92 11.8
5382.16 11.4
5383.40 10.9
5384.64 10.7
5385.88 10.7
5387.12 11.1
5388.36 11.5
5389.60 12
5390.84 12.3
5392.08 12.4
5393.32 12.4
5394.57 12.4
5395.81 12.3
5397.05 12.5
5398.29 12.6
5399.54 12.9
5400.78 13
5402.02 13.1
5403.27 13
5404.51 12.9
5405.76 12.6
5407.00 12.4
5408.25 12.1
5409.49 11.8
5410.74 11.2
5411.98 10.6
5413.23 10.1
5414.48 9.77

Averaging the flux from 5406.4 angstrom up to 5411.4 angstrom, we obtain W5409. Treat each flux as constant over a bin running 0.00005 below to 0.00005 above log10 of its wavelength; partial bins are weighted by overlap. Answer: 11.9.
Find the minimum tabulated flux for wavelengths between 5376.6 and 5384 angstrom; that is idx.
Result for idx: 10.9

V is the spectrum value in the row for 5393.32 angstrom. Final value 12.4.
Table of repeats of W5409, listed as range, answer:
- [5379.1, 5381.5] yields 12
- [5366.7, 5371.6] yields 11.7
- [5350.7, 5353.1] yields 12.1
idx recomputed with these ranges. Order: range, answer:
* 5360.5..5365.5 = 11.3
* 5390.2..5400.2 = 12.3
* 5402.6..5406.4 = 12.6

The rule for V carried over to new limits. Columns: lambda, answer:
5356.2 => 12.6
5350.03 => 12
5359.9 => 12.2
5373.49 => 13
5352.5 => 12.2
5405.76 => 12.6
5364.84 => 11.3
